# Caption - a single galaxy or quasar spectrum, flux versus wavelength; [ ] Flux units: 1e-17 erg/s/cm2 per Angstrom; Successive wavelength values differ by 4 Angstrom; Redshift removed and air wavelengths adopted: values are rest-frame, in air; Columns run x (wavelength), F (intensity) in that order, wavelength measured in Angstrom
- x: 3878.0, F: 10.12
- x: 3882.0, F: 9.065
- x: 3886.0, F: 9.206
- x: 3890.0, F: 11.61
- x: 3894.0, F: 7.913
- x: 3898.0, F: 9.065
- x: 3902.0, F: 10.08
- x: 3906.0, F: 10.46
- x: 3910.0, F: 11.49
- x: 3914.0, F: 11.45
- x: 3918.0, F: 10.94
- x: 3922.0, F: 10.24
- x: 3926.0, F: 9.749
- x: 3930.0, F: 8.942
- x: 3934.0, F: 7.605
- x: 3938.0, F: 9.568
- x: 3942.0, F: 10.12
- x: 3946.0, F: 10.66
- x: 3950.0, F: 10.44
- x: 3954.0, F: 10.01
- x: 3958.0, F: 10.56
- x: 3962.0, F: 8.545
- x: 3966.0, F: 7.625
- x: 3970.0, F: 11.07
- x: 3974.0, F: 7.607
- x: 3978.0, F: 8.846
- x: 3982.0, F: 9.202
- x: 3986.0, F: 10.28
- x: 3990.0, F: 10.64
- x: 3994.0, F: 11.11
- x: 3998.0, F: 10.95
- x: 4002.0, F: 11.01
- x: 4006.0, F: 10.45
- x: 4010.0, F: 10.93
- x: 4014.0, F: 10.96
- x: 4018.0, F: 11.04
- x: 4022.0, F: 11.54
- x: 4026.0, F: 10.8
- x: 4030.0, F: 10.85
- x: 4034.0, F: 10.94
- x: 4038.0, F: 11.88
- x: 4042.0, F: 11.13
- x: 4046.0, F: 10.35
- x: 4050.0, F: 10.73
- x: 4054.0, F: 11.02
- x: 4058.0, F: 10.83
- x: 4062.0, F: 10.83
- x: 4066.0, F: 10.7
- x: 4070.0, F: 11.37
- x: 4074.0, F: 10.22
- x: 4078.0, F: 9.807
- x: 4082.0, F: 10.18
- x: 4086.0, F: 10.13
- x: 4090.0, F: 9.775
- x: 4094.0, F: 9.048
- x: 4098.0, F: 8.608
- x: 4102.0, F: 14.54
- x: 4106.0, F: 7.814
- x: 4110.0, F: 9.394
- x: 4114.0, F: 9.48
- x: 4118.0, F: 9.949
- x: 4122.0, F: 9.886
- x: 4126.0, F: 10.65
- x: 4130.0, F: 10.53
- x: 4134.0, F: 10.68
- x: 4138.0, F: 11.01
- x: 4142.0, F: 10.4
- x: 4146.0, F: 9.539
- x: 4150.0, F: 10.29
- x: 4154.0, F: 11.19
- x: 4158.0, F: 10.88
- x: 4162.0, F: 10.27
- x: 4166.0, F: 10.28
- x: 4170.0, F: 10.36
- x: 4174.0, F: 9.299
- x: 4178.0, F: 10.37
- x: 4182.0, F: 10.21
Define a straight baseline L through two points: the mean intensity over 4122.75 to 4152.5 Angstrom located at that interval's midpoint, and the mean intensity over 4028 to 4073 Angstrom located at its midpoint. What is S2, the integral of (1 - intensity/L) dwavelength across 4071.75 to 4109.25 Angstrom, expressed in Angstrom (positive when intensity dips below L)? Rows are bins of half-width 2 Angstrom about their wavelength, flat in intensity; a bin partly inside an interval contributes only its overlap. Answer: 2.5 Angstrom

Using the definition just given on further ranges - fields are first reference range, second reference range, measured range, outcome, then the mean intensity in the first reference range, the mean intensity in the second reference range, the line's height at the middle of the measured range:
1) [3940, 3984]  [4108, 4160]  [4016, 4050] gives -4.17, 9.52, 10.3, 9.84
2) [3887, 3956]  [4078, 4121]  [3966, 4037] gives -3.35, 10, 9.89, 9.95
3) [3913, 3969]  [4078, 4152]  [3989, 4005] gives -1.72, 9.74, 10.1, 9.86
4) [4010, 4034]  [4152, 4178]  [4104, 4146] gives 2.37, 11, 10.4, 10.6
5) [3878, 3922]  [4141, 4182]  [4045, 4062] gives -0.91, 10.1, 10.3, 10.2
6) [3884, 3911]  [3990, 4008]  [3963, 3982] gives 3.21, 9.92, 10.9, 10.6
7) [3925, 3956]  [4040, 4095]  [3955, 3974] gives 0.98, 9.63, 10.5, 9.79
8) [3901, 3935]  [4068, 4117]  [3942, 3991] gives 2.49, 10.2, 10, 10.1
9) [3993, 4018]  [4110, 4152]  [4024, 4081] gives -0.88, 10.9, 10.2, 10.6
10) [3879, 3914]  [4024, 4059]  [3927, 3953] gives 1.72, 9.96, 11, 10.3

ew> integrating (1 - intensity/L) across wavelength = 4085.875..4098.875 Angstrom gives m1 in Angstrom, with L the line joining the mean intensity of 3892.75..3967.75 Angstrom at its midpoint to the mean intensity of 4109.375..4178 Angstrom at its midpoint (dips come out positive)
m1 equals 1.0 Angstrom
